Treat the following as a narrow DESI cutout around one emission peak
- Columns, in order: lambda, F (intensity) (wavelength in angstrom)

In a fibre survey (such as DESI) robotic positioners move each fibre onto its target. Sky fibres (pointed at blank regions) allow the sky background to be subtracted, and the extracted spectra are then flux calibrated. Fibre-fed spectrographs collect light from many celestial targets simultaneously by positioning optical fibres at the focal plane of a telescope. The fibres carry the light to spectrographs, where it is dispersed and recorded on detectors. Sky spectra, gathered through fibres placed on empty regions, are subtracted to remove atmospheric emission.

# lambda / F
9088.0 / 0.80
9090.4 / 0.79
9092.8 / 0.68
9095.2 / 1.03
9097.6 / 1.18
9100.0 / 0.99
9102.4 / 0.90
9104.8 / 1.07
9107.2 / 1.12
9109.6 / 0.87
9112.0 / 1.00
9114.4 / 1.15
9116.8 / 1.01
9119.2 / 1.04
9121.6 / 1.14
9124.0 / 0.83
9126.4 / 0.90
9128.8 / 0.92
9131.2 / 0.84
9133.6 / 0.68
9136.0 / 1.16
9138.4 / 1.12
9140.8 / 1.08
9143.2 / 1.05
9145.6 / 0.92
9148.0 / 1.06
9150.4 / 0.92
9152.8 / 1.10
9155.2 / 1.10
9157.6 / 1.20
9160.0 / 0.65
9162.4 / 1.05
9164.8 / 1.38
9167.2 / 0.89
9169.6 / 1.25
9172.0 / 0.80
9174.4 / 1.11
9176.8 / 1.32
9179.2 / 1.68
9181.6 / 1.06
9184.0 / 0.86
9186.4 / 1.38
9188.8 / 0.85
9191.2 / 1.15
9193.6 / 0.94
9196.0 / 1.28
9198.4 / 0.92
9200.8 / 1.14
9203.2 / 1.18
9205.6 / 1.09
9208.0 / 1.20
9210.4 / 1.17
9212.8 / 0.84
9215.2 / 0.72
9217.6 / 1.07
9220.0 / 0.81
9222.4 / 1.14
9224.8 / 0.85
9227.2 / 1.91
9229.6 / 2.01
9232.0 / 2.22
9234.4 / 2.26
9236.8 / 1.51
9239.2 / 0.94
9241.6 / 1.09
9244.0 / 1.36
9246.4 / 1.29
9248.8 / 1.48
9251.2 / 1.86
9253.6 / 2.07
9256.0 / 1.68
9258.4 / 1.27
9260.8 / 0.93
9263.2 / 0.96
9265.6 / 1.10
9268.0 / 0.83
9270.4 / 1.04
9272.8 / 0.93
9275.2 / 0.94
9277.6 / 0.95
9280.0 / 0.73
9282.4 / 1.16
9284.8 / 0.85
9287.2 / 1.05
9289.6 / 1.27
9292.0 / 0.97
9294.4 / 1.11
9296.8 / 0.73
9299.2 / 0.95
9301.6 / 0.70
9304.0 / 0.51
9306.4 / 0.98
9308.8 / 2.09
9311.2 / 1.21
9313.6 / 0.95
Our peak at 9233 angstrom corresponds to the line [S II]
